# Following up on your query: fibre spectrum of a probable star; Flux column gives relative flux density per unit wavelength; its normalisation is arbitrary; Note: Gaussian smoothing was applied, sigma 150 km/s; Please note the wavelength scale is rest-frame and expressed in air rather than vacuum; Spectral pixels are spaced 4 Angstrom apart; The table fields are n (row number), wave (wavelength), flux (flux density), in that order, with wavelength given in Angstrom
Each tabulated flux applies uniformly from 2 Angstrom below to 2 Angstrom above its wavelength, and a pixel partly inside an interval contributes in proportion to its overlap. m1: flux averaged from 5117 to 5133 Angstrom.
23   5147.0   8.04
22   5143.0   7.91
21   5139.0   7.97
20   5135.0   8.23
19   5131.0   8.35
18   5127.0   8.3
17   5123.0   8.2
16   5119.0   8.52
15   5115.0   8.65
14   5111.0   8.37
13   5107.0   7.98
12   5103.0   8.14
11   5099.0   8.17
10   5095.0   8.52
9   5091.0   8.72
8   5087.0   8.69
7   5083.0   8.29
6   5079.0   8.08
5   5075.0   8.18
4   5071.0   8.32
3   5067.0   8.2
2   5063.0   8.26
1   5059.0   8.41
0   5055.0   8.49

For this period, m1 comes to 8.34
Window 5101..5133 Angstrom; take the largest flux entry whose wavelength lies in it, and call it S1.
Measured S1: 8.65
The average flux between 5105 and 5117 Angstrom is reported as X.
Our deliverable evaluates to 8.33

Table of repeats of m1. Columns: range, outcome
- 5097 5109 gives 8.1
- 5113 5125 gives 8.46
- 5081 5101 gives 8.48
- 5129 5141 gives 8.18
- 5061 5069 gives 8.23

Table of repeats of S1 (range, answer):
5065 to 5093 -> 8.72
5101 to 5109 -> 8.14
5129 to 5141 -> 8.35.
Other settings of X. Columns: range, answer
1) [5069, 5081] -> 8.19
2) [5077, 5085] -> 8.18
